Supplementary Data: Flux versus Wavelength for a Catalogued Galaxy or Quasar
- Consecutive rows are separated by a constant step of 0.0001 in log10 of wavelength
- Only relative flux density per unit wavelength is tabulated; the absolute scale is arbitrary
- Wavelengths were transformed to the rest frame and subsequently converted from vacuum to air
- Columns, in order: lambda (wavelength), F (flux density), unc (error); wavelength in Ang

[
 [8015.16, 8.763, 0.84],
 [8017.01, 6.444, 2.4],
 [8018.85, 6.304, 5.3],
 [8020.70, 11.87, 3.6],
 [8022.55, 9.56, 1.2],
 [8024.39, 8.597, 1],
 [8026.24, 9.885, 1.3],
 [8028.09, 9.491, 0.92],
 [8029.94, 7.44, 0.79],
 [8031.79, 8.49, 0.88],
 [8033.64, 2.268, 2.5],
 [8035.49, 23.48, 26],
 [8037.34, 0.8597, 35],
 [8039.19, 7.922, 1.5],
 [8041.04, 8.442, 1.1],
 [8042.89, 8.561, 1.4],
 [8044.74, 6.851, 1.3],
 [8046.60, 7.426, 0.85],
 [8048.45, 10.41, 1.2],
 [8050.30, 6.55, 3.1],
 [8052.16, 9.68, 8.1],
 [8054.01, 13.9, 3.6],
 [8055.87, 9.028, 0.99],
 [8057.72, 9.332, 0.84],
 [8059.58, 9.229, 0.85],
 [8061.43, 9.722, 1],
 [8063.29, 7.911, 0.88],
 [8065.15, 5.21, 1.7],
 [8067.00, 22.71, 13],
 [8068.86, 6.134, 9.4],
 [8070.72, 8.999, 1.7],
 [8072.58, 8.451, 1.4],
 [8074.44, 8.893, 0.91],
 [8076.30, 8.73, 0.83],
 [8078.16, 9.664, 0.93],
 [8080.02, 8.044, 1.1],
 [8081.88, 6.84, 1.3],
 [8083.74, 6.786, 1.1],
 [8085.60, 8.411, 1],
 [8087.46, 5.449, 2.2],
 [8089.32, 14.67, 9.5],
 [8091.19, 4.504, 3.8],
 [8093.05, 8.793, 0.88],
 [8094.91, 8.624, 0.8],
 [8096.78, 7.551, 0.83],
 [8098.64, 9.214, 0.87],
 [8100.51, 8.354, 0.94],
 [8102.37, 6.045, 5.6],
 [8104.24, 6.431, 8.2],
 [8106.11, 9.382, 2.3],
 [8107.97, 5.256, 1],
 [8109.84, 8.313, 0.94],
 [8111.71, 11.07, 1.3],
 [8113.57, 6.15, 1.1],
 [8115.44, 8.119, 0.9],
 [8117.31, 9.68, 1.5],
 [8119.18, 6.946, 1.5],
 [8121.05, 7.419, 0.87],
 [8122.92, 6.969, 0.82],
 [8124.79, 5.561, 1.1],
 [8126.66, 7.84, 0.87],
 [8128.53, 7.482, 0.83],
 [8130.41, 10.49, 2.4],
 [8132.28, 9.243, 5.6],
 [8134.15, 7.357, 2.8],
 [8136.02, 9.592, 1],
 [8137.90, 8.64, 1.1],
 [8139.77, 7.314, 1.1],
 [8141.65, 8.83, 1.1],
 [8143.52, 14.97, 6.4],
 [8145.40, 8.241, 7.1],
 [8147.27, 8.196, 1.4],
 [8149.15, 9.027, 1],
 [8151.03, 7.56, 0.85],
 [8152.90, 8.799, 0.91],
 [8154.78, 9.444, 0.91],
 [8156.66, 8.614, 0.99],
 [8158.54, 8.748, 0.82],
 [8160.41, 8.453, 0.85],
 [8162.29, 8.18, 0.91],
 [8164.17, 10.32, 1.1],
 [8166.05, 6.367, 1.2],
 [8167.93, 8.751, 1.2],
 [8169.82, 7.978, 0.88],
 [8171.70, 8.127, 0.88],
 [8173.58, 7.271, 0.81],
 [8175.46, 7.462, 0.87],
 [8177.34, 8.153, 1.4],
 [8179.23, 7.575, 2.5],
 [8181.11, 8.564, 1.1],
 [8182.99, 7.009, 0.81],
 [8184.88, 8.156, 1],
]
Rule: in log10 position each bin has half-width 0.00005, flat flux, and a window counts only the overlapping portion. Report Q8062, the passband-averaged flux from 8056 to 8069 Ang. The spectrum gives 10.2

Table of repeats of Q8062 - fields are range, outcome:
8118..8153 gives 8.45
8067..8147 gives 8.39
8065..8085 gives 9.27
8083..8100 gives 8.24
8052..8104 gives 8.91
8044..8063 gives 9.19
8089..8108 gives 7.99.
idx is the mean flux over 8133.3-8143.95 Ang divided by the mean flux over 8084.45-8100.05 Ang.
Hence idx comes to 1.1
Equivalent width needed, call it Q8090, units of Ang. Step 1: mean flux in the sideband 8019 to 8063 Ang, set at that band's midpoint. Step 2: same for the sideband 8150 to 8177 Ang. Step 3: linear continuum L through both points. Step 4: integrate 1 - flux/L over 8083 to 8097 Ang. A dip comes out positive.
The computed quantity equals 0.9 Ang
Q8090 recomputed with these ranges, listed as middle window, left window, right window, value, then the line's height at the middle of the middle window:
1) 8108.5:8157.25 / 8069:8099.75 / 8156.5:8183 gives -1.8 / 8.2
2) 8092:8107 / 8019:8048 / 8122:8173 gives 1.0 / 8.61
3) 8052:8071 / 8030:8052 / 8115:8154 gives -4.3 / 8.35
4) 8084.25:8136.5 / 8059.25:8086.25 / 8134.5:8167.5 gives 5.6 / 8.96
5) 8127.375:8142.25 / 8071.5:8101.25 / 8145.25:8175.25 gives -0.5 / 8.35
